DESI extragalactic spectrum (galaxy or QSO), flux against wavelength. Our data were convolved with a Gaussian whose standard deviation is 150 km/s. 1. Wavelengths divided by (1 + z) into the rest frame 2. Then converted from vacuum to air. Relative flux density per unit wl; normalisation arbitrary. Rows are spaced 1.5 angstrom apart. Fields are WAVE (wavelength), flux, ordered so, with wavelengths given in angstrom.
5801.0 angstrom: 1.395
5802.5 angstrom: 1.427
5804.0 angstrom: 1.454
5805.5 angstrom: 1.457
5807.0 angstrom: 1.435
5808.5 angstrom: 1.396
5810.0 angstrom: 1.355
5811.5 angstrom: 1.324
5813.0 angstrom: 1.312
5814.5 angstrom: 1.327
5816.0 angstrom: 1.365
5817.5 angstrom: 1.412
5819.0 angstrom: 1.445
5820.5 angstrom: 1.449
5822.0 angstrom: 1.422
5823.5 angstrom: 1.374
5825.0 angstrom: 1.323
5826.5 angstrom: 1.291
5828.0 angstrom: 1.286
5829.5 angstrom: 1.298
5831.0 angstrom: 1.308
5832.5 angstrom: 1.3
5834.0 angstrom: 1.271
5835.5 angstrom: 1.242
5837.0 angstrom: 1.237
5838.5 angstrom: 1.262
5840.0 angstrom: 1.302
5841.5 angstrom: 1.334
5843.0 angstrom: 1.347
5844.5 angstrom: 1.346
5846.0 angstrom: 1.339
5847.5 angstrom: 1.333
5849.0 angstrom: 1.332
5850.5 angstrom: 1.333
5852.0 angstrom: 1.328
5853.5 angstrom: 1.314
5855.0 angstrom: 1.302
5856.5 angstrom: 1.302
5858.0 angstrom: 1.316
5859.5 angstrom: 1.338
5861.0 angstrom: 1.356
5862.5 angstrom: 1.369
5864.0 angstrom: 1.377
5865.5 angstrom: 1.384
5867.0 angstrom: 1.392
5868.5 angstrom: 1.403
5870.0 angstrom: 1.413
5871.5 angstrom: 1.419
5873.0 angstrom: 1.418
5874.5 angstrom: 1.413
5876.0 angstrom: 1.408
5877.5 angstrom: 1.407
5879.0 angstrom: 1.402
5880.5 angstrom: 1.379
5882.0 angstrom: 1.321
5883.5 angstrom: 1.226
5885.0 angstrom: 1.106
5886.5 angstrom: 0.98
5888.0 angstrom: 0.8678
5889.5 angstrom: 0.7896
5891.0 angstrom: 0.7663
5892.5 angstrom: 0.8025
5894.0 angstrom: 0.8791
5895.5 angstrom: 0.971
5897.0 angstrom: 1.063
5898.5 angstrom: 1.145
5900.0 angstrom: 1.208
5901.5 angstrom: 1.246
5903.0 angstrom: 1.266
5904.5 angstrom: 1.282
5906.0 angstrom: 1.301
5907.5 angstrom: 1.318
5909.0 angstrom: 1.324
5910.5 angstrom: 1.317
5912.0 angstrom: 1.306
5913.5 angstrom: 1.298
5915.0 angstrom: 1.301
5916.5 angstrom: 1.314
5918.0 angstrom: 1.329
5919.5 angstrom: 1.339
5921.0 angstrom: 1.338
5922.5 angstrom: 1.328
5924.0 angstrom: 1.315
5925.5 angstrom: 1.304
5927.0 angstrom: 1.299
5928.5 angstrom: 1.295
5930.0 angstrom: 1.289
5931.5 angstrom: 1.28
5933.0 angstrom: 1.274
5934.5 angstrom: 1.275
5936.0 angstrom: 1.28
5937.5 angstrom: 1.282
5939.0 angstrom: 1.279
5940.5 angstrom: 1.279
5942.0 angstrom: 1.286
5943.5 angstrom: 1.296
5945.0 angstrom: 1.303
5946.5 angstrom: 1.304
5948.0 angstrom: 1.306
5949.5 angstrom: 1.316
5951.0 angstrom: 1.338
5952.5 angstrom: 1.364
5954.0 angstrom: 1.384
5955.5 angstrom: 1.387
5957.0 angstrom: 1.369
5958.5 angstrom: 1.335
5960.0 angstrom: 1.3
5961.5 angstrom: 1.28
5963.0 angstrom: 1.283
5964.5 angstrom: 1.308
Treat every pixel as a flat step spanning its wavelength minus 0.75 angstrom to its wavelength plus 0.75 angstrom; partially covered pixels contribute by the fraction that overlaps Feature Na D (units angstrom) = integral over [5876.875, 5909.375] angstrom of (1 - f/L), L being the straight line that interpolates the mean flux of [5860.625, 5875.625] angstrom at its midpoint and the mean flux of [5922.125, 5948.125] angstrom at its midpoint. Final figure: 5.3 angstrom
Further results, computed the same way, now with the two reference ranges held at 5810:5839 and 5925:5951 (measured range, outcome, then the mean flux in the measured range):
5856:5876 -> -0.95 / 1.38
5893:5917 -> 1.61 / 1.22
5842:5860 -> -0.08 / 1.33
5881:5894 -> 3.23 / 0.984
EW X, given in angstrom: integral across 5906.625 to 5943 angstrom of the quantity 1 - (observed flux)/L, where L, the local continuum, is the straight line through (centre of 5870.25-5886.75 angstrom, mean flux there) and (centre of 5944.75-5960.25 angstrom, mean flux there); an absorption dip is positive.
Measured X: 0.9 angstrom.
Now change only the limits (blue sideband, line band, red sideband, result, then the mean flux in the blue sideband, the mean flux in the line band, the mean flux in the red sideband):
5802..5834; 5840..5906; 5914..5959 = 4.5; 1.37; 1.25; 1.31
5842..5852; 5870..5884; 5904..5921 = -0.6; 1.34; 1.38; 1.31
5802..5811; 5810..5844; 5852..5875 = 1.7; 1.42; 1.33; 1.37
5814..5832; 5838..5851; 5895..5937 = 0.1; 1.36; 1.33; 1.27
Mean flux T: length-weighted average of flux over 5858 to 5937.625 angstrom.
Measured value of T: 1.26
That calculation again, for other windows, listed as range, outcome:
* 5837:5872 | 1.34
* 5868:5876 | 1.41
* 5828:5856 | 1.31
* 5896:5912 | 1.25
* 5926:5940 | 1.28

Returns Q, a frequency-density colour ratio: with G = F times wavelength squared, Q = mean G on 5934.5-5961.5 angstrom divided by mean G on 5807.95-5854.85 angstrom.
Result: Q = 1.0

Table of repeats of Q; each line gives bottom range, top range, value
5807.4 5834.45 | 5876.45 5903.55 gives 0.84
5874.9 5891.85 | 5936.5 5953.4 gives 1.16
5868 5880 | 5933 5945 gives 0.93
